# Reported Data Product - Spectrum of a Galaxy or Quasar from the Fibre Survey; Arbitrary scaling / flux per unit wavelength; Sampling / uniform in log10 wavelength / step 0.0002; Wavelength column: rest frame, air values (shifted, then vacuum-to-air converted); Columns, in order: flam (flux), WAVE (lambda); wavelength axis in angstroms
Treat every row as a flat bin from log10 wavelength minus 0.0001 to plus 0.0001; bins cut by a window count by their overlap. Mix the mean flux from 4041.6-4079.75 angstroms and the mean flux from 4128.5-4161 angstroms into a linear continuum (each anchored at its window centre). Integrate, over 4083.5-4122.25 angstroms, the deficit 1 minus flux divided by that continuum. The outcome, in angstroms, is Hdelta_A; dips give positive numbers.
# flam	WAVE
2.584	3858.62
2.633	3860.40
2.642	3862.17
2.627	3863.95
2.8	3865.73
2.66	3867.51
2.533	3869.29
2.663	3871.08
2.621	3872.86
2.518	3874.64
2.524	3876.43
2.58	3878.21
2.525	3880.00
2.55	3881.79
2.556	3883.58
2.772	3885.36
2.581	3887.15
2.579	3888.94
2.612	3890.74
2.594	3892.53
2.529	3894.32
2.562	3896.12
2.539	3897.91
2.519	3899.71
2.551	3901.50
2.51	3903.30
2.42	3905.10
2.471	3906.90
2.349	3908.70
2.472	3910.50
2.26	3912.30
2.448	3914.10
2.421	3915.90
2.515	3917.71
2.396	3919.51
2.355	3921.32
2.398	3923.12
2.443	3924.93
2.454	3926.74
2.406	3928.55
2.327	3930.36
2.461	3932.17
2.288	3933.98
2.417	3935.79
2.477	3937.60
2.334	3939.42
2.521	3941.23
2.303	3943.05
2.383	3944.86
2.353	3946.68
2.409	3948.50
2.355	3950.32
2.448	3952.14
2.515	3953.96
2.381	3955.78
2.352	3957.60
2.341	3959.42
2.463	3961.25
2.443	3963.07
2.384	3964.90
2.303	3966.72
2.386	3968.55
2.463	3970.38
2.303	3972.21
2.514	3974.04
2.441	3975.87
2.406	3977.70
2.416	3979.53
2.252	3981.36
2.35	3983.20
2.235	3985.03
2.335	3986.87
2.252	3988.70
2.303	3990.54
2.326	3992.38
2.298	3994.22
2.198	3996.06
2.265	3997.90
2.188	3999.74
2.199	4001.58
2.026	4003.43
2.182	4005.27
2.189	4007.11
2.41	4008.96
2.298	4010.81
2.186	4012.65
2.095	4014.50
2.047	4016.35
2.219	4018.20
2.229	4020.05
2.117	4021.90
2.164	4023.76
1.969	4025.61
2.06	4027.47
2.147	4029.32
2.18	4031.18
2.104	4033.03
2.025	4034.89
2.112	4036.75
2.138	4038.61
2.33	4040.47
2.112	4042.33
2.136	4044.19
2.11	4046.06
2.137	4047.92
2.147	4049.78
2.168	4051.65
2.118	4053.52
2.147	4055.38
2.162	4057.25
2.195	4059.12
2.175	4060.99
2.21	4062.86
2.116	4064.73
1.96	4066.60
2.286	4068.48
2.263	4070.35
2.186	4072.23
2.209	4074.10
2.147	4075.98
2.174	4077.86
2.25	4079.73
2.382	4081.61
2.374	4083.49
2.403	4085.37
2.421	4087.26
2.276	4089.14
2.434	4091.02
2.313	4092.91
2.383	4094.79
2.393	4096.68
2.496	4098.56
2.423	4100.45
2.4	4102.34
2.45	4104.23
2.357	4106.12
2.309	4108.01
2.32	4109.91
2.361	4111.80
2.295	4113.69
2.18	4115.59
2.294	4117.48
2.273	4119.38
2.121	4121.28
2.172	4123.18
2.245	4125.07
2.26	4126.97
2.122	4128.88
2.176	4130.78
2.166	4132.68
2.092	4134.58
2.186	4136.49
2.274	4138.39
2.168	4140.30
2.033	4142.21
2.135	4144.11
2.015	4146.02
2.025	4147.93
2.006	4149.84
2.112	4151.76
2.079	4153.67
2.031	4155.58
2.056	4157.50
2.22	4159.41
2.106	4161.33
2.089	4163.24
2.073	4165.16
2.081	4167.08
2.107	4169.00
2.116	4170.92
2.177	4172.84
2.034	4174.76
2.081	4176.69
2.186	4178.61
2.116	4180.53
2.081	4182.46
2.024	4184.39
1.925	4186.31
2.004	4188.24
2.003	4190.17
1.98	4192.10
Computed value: -3.8 angstroms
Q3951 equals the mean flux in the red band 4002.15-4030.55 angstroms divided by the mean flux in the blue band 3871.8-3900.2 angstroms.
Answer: 0.84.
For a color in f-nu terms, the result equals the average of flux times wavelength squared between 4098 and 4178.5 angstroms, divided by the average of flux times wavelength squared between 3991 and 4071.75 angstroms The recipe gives 1.06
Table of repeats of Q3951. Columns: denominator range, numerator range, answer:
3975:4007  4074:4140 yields 1.01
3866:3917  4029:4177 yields 0.87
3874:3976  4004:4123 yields 0.91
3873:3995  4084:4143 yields 0.94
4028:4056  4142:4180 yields 0.98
